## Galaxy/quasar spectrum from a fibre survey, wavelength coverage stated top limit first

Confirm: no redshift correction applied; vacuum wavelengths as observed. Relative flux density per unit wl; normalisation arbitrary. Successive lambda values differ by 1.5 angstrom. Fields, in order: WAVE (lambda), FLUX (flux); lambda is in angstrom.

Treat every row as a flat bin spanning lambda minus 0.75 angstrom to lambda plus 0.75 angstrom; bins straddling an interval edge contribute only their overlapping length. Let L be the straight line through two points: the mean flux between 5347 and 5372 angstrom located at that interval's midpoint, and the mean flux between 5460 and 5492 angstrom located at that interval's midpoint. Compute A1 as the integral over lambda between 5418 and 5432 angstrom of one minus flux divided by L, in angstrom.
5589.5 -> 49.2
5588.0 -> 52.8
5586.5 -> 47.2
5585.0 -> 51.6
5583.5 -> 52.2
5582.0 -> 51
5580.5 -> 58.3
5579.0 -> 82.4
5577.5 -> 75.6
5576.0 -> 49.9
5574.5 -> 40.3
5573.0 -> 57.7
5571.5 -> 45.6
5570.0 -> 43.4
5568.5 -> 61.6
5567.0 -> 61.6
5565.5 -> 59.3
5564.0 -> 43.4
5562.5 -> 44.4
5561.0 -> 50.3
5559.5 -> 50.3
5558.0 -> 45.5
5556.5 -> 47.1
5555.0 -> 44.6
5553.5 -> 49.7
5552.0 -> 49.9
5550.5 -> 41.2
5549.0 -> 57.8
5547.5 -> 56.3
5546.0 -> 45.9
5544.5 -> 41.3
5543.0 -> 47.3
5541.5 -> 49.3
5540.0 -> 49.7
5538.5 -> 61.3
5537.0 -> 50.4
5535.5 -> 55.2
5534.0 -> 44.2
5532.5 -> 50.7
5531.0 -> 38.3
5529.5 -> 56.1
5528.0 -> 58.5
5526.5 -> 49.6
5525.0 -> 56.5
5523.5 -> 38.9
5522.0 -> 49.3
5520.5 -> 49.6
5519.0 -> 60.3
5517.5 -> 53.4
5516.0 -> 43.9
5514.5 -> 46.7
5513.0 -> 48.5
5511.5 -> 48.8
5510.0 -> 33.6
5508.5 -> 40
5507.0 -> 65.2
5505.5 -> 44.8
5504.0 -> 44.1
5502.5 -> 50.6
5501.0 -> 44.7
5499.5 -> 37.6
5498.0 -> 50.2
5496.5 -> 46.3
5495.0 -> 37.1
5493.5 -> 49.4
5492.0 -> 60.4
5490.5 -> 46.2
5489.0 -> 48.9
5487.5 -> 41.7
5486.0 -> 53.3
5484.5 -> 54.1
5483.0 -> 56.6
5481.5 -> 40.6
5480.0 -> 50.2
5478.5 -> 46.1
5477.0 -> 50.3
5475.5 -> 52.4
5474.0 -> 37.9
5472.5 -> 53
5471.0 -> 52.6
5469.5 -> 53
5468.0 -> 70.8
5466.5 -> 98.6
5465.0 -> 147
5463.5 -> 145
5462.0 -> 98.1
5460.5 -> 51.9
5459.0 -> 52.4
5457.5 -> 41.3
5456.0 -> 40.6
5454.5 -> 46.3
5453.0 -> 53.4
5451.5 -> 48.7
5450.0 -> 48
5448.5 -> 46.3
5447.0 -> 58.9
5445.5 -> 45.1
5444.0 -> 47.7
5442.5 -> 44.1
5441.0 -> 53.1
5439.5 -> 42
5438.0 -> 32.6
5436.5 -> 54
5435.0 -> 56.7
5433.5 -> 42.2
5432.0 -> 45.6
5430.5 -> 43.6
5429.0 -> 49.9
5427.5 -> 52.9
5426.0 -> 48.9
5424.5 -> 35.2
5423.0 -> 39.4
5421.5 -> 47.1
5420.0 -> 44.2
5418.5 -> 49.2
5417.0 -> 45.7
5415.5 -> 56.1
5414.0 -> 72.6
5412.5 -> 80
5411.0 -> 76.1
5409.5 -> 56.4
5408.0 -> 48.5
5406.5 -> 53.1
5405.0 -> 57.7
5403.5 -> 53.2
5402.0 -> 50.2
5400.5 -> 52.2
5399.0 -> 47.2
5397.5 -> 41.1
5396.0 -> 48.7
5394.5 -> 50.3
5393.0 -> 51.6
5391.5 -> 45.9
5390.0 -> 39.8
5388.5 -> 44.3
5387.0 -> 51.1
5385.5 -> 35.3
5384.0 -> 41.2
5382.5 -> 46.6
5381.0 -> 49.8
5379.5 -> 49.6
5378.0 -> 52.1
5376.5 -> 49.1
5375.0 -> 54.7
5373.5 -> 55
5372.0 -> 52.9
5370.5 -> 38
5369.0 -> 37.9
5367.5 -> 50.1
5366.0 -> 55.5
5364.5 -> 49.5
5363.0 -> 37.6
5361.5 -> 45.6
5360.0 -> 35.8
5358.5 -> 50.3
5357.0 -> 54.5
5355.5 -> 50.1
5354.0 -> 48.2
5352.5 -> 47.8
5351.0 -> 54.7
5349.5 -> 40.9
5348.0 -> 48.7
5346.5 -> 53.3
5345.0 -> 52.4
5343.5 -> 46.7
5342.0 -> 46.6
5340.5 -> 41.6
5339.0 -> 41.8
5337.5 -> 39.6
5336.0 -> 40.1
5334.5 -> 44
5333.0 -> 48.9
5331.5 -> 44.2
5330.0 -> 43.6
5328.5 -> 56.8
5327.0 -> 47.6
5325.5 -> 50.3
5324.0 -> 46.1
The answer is 2.7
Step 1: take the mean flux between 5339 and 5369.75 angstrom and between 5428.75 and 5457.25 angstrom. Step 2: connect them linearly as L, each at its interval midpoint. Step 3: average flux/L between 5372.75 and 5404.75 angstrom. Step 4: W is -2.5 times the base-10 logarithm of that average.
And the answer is -0.02 mag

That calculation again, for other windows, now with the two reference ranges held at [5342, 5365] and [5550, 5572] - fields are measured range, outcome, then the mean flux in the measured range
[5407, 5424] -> -0.156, 55.6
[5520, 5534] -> -0.008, 49.4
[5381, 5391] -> 0.102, 43.6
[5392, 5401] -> -0.007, 48.3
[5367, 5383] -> -0.019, 48.7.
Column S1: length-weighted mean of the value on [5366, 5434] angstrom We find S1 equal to 49.7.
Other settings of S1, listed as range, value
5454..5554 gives 53.5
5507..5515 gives 45.5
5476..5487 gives 50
